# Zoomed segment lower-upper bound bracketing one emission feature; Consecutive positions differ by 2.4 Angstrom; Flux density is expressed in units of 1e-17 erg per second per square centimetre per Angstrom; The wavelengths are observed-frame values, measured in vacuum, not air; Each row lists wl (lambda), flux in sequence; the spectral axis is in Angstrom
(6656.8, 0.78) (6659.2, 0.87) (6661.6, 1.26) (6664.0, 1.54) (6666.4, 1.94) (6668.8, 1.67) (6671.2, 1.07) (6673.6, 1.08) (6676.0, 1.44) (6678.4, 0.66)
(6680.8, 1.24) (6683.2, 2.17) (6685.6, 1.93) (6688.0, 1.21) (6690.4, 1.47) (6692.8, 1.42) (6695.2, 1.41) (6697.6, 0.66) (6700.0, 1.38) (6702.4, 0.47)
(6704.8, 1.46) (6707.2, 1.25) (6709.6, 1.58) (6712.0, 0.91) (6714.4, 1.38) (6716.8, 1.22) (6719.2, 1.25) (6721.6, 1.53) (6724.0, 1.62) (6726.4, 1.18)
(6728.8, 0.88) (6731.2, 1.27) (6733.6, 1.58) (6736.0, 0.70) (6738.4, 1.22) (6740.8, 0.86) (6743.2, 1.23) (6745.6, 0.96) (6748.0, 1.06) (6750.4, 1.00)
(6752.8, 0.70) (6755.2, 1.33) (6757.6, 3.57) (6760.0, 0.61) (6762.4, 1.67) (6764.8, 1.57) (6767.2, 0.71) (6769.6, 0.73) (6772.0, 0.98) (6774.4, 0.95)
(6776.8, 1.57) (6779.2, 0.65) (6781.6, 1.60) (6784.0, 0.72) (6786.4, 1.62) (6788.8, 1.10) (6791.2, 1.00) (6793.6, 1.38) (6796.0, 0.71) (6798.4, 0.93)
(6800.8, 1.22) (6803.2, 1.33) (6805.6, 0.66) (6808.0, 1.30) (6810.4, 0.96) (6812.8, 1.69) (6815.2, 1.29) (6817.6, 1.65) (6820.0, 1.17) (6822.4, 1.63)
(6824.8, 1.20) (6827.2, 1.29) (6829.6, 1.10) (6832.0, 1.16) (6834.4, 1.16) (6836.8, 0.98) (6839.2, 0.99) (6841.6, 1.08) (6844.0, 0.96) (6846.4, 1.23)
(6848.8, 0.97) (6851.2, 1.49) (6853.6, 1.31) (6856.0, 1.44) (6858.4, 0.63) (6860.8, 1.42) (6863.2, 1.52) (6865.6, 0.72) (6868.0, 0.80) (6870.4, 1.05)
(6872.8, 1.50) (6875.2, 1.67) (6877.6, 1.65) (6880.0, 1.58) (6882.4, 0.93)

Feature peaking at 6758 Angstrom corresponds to Hbeta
